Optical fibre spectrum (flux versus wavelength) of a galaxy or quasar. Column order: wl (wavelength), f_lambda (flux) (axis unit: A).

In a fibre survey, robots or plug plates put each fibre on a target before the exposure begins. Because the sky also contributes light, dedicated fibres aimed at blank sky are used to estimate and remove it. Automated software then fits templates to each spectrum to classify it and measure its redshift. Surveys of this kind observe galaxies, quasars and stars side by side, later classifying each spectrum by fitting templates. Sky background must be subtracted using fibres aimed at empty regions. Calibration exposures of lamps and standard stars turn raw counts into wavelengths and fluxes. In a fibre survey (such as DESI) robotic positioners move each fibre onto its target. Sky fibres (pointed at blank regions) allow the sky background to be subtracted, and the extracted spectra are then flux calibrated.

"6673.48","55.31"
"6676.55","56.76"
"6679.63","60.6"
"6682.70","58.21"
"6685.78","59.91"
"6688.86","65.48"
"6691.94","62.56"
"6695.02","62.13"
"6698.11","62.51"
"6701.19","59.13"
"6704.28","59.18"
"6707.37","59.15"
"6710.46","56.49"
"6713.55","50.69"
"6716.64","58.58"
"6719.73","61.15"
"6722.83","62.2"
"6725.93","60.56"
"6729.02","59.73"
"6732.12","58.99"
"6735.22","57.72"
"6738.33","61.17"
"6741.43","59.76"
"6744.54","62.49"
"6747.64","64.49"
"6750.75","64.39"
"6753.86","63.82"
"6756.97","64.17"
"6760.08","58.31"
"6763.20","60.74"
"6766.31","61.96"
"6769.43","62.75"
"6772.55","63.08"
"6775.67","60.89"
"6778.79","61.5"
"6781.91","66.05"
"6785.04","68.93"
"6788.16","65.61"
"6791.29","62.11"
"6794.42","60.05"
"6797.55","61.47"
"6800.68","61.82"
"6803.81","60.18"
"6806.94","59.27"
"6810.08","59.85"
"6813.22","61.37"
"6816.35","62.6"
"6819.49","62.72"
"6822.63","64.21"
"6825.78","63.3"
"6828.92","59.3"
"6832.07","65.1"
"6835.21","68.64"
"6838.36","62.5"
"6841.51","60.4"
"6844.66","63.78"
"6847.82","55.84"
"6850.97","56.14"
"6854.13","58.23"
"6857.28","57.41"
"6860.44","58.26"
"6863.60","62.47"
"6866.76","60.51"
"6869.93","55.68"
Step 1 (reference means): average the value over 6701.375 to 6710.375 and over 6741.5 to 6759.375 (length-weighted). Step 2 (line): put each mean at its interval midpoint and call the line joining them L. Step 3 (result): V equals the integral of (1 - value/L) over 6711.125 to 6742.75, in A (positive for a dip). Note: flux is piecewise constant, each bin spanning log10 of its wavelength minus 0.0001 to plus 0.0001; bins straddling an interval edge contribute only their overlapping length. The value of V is 1.0 A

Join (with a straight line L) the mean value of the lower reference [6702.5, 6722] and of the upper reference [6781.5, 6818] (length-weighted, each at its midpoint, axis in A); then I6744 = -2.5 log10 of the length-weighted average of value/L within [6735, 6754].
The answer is -0.05 mag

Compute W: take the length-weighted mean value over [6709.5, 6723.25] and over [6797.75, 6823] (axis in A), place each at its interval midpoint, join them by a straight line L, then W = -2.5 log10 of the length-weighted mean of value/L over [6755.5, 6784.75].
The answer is -0.05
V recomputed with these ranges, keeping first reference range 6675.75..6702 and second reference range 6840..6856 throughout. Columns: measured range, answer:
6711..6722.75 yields 0.6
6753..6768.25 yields -0.4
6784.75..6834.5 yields -2.5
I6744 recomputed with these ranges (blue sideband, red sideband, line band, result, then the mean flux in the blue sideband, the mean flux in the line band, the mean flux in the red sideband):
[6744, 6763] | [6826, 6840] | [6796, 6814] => 0.05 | 62.8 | 60.6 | 63.8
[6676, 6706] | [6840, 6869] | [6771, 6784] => -0.06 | 60.8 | 63.1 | 59.1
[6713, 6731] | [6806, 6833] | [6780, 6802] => -0.04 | 59.3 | 63.7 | 61.9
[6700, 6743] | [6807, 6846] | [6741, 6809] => -0.03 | 58.9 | 62.5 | 62.7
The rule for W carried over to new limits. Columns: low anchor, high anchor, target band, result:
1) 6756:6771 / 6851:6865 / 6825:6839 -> -0.078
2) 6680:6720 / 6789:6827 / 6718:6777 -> -0.017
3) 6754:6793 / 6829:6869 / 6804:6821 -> 0.012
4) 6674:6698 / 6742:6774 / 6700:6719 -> 0.072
